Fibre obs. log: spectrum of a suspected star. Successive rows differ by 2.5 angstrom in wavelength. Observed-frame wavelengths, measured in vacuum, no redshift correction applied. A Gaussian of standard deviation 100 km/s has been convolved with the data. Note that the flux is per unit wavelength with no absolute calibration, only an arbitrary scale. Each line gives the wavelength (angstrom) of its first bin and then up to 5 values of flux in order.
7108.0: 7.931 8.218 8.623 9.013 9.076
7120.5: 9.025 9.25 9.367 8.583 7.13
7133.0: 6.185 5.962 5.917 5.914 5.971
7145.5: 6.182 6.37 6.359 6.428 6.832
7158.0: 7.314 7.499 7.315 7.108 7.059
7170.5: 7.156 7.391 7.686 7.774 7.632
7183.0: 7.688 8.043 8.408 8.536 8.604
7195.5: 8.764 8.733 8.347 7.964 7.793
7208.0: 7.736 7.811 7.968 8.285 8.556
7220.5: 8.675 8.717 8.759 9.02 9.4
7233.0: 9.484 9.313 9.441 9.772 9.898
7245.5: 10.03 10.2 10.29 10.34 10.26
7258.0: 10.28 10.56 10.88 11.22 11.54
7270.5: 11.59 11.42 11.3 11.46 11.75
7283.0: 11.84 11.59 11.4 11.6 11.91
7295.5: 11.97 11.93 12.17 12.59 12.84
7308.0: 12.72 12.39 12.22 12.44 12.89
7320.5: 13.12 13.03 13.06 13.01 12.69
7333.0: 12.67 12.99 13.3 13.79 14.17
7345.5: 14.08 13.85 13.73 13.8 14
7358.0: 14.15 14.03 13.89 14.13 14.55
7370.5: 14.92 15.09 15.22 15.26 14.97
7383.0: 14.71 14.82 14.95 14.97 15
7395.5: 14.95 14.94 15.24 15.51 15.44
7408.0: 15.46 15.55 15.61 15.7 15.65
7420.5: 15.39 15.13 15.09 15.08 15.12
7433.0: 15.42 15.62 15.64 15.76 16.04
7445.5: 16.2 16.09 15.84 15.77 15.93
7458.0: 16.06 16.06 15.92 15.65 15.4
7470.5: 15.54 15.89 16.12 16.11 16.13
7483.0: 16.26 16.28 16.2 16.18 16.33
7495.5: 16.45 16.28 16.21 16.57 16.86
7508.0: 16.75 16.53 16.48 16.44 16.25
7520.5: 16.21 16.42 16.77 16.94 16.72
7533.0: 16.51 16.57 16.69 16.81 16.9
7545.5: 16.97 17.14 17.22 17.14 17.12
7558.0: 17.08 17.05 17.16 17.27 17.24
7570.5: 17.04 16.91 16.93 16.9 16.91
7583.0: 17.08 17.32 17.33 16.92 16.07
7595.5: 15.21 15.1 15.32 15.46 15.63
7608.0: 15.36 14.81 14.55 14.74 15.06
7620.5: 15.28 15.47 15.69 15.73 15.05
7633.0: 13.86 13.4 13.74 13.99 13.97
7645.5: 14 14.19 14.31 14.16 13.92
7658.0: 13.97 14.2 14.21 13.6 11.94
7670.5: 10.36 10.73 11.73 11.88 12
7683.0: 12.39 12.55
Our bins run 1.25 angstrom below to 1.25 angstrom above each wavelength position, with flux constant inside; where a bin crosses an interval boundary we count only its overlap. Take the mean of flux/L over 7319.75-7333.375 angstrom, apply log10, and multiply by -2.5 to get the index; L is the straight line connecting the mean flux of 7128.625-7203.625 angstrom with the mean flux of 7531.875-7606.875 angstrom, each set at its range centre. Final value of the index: -0.17 mag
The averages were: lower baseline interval 7.28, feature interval 12.9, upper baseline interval 16.7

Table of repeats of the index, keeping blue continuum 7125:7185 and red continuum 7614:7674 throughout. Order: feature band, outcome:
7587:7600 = -0.21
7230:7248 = -0.18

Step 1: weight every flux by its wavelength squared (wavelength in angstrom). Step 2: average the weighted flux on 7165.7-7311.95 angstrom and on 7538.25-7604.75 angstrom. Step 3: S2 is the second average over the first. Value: 1.87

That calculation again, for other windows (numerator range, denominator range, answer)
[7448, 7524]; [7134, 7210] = 2.40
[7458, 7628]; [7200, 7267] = 1.90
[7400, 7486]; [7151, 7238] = 2.08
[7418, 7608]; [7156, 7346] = 1.70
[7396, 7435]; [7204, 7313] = 1.53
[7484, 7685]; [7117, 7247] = 2.17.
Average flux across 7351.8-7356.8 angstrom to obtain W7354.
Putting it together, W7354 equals 13.9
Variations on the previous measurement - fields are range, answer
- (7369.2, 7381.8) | 15.1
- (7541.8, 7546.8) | 16.9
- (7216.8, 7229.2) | 8.75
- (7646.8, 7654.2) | 14.2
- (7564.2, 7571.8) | 17.2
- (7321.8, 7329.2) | 13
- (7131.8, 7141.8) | 5.99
